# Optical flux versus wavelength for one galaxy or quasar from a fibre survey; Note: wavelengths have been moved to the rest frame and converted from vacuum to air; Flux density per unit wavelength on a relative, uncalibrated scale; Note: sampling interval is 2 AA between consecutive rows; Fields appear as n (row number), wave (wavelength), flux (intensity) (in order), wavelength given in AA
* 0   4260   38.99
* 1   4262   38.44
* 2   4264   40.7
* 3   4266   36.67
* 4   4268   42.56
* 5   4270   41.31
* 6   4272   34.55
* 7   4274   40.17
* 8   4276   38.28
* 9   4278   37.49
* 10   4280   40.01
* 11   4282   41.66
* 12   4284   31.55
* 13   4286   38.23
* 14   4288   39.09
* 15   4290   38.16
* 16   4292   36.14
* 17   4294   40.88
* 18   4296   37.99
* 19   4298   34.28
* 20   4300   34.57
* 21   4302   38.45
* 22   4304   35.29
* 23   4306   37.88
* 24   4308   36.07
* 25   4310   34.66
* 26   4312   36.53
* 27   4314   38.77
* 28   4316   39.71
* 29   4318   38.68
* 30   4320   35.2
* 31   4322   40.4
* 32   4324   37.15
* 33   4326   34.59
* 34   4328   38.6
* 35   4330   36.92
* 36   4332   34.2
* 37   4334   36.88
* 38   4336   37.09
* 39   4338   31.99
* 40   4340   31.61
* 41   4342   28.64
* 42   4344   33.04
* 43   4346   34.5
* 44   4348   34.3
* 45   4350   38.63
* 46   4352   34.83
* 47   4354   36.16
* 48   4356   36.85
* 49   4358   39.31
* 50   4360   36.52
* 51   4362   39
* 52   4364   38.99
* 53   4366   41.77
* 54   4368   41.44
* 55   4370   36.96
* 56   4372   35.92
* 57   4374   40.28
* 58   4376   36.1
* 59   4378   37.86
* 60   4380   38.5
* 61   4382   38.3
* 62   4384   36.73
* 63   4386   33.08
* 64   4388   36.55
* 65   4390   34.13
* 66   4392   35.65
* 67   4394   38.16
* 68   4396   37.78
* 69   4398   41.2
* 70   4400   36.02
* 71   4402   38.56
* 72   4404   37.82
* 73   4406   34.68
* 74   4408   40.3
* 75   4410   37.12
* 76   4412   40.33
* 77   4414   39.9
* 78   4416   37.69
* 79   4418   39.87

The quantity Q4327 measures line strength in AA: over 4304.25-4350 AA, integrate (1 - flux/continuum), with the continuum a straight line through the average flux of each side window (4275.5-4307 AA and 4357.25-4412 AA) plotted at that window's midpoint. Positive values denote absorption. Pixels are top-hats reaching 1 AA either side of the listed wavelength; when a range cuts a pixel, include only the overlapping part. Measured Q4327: 2.1 AA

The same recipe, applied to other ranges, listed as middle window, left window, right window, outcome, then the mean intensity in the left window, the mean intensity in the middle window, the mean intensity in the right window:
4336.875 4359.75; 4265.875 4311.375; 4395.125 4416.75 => 2.0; 37.7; 34.6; 38.3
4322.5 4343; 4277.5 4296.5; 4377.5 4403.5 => 1.5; 38.1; 34.9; 37.1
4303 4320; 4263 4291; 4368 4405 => 0.5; 38.6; 37.1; 37.3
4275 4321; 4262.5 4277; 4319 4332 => 0.8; 39.2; 37.4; 36.9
